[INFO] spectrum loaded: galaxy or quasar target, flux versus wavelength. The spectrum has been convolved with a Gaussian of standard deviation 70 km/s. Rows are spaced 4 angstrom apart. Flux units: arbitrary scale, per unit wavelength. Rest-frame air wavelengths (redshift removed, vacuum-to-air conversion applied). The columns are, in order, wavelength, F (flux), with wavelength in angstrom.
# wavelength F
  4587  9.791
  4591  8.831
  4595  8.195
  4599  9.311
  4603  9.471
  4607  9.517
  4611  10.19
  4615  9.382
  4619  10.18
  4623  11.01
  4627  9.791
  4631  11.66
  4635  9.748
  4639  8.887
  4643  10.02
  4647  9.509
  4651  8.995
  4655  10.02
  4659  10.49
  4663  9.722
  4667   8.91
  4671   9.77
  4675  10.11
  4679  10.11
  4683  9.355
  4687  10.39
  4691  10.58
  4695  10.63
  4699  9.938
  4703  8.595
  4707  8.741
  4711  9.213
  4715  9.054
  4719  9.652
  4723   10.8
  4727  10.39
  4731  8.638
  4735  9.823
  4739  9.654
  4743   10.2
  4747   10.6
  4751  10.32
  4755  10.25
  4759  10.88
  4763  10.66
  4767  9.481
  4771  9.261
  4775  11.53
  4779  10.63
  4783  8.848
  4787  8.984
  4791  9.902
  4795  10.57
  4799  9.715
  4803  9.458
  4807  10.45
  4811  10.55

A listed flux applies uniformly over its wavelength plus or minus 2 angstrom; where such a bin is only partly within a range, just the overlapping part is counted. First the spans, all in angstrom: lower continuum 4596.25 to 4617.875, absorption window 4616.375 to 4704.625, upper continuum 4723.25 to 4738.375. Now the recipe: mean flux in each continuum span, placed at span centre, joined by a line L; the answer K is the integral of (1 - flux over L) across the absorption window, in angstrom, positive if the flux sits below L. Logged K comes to -2.7 angstrom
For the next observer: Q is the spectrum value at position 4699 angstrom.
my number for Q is 9.938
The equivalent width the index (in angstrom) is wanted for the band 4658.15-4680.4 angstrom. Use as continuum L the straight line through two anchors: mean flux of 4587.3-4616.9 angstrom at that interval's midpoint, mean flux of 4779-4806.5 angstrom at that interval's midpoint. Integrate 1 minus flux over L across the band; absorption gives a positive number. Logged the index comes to -0.87 angstrom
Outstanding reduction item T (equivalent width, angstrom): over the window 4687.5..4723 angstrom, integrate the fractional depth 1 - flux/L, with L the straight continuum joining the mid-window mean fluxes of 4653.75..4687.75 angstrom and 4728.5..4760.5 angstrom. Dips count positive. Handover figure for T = 1.0 angstrom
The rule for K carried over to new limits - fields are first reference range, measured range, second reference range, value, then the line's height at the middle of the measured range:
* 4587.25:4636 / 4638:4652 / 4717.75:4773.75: 0.62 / 9.85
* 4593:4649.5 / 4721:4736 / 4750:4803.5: 0.06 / 9.96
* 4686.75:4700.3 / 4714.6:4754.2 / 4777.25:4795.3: 0.53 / 10.1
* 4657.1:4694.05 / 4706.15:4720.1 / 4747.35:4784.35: 1.26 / 10.1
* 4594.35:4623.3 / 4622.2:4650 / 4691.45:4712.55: -1.17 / 9.61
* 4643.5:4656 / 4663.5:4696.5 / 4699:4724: -1.85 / 9.43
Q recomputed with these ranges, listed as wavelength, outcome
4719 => 9.652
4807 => 10.45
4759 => 10.88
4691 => 10.58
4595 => 8.195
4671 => 9.77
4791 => 9.902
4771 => 9.261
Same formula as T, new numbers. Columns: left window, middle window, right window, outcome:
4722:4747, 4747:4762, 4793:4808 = -0.8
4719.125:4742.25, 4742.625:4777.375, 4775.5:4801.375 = -1.7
